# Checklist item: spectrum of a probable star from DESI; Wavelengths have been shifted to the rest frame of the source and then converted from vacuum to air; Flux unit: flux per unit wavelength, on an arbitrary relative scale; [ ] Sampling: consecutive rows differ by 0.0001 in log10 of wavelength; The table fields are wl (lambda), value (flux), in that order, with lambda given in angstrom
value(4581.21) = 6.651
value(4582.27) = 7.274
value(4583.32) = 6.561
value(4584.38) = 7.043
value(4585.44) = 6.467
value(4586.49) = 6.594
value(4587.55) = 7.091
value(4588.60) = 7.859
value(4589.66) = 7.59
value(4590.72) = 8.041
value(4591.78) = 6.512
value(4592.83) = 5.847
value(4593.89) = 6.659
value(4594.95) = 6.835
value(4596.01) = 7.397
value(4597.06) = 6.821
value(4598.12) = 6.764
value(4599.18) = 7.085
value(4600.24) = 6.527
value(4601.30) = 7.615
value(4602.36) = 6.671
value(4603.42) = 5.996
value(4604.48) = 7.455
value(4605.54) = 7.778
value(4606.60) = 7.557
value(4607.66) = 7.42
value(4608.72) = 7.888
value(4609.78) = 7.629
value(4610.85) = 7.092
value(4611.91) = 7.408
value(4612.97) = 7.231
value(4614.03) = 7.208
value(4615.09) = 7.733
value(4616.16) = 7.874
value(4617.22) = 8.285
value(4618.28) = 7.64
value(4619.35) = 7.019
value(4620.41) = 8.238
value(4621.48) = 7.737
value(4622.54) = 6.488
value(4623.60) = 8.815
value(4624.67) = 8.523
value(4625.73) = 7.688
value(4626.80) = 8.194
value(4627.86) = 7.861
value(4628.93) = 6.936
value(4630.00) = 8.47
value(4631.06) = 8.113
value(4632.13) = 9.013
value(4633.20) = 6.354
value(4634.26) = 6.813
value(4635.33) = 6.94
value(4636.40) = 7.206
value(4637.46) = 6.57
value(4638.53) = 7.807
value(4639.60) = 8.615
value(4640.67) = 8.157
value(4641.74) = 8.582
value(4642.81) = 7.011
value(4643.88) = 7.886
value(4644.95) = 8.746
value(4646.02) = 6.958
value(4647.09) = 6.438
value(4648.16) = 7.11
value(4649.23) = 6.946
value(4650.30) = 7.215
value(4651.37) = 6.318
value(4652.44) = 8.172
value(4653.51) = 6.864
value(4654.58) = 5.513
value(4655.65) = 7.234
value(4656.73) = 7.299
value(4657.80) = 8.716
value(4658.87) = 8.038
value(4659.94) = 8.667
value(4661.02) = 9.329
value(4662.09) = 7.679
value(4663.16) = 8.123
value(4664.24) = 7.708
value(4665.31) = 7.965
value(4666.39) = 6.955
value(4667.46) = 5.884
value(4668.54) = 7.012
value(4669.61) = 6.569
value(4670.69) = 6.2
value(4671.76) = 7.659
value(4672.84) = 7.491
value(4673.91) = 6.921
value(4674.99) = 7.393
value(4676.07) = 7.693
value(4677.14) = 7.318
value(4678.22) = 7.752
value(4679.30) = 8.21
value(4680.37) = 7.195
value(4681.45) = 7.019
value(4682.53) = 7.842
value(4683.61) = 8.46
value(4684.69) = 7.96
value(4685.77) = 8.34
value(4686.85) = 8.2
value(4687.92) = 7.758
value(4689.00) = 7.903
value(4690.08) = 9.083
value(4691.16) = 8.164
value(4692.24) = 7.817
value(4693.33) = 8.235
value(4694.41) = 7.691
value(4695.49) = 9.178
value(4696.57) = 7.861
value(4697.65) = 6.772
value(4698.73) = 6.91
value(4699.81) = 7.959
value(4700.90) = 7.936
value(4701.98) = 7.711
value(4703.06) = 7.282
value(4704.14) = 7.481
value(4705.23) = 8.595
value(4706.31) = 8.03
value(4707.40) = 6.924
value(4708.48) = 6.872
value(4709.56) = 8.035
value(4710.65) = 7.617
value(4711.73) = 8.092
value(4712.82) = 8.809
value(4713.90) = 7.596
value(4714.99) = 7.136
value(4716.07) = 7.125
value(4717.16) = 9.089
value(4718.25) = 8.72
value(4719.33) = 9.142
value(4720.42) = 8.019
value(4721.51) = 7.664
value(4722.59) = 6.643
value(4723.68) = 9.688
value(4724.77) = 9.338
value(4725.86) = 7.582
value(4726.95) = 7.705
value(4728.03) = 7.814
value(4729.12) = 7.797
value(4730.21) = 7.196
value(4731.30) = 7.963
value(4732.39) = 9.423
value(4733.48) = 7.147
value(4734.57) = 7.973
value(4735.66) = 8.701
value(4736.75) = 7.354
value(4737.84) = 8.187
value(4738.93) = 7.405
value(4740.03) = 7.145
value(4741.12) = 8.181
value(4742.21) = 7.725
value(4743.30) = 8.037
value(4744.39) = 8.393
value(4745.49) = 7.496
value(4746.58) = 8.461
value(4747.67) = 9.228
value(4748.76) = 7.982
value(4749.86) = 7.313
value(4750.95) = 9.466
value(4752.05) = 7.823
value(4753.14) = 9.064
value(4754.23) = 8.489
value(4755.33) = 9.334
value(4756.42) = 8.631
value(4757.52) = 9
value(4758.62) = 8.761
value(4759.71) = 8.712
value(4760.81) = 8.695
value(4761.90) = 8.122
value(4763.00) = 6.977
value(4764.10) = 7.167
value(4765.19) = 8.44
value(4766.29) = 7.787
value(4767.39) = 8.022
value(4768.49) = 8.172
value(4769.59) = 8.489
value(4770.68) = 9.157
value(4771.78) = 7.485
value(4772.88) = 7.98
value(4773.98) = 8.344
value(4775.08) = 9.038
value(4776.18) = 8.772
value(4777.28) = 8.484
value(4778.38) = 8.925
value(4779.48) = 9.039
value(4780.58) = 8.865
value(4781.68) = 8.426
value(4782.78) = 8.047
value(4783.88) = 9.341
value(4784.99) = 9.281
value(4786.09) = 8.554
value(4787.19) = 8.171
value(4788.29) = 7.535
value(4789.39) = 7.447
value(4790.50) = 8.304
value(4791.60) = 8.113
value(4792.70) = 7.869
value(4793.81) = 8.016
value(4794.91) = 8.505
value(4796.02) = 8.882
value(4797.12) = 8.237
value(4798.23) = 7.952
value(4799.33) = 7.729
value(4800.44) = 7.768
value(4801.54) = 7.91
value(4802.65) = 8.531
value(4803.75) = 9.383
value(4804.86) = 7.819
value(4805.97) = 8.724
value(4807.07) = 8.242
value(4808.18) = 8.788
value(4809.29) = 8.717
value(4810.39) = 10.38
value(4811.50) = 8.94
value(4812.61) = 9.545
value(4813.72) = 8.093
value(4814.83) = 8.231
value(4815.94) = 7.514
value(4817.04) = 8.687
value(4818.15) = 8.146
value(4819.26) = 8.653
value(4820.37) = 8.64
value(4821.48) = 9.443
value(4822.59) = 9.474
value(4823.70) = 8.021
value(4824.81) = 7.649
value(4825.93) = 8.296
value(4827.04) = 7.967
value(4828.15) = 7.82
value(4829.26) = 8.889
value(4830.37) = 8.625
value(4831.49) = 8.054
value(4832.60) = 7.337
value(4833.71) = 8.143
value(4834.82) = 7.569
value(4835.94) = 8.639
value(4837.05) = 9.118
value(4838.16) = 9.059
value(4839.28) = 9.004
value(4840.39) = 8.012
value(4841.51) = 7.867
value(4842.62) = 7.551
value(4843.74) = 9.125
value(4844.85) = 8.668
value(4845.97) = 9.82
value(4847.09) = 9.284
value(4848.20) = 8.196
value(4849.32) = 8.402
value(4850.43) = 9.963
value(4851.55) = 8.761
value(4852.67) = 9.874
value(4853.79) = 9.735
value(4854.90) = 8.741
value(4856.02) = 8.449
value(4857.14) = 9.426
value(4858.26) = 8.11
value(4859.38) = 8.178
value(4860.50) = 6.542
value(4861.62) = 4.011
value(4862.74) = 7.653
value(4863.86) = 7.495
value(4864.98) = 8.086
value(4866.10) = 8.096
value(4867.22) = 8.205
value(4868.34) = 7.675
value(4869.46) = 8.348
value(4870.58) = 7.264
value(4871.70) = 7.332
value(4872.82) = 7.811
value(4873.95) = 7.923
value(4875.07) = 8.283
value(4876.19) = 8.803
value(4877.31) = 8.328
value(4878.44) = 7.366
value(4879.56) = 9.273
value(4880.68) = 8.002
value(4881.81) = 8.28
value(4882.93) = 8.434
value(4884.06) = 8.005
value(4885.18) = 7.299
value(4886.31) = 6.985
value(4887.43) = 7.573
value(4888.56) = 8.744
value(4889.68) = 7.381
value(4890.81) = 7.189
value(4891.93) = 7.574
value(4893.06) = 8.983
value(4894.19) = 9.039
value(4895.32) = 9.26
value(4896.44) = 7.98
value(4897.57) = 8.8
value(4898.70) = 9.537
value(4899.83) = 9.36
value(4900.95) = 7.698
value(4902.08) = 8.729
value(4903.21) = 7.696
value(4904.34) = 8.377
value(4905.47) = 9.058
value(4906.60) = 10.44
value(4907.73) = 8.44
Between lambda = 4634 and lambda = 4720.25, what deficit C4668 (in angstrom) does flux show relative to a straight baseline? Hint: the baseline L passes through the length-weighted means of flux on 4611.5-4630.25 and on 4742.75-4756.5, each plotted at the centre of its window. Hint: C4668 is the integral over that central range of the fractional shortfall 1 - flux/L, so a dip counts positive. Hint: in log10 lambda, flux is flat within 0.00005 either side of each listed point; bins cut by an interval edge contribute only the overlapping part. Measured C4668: 4.1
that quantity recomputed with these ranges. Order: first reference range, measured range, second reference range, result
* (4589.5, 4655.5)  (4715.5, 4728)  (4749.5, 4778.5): -0.21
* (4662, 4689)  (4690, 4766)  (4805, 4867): -2.39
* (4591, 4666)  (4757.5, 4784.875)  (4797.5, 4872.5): -1.10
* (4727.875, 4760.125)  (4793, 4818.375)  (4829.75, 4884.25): -0.69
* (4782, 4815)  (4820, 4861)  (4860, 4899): -1.94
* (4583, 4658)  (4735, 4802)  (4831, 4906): -3.22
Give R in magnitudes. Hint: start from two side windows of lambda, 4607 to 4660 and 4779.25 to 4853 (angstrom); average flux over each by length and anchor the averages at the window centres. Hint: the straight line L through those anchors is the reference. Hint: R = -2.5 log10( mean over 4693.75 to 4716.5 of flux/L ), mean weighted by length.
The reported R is 0.031 mag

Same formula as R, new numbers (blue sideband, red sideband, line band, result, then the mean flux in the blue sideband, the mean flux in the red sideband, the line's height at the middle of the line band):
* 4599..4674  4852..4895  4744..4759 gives -0.105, 7.48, 8.02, 7.74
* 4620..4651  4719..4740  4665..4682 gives 0.085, 7.62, 8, 7.78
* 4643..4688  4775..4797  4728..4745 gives 0.022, 7.49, 8.46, 8.06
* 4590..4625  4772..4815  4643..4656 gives 0.069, 7.32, 8.48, 7.58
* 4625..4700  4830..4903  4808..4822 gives -0.085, 7.61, 8.26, 8.09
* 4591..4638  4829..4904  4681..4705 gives -0.036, 7.37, 8.26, 7.65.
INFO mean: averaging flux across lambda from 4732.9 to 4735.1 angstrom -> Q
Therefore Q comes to 7.59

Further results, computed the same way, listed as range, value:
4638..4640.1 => 8.2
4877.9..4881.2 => 8.24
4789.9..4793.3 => 8.07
